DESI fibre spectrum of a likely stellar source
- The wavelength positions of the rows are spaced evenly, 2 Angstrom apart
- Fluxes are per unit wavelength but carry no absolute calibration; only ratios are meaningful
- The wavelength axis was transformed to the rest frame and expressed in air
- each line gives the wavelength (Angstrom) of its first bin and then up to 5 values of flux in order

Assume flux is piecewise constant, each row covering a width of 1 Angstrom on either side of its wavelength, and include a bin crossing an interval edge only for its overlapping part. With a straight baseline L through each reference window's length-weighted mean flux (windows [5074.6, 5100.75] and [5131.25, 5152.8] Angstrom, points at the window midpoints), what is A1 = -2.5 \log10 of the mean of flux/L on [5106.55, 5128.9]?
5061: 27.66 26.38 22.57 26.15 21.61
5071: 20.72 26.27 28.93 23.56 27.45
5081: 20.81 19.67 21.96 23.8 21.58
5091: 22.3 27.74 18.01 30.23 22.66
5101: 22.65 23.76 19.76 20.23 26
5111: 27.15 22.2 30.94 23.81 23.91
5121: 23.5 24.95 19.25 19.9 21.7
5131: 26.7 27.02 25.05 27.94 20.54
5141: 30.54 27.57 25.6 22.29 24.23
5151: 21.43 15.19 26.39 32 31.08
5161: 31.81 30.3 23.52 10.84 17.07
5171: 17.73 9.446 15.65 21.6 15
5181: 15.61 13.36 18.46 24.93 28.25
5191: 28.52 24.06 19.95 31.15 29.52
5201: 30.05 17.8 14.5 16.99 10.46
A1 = 0.023 mag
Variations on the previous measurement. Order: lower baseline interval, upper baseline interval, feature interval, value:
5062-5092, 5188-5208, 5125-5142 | -0.035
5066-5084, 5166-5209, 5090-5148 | -0.094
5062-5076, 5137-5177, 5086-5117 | 0.003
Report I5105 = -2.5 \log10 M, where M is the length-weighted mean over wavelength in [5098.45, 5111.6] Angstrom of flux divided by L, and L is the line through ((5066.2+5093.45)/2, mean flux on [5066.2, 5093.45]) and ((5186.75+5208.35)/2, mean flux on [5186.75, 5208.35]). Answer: 0.03 mag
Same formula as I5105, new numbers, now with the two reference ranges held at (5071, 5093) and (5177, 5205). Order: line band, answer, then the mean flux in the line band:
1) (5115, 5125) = -0.04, 24.3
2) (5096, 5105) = -0.04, 24.3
